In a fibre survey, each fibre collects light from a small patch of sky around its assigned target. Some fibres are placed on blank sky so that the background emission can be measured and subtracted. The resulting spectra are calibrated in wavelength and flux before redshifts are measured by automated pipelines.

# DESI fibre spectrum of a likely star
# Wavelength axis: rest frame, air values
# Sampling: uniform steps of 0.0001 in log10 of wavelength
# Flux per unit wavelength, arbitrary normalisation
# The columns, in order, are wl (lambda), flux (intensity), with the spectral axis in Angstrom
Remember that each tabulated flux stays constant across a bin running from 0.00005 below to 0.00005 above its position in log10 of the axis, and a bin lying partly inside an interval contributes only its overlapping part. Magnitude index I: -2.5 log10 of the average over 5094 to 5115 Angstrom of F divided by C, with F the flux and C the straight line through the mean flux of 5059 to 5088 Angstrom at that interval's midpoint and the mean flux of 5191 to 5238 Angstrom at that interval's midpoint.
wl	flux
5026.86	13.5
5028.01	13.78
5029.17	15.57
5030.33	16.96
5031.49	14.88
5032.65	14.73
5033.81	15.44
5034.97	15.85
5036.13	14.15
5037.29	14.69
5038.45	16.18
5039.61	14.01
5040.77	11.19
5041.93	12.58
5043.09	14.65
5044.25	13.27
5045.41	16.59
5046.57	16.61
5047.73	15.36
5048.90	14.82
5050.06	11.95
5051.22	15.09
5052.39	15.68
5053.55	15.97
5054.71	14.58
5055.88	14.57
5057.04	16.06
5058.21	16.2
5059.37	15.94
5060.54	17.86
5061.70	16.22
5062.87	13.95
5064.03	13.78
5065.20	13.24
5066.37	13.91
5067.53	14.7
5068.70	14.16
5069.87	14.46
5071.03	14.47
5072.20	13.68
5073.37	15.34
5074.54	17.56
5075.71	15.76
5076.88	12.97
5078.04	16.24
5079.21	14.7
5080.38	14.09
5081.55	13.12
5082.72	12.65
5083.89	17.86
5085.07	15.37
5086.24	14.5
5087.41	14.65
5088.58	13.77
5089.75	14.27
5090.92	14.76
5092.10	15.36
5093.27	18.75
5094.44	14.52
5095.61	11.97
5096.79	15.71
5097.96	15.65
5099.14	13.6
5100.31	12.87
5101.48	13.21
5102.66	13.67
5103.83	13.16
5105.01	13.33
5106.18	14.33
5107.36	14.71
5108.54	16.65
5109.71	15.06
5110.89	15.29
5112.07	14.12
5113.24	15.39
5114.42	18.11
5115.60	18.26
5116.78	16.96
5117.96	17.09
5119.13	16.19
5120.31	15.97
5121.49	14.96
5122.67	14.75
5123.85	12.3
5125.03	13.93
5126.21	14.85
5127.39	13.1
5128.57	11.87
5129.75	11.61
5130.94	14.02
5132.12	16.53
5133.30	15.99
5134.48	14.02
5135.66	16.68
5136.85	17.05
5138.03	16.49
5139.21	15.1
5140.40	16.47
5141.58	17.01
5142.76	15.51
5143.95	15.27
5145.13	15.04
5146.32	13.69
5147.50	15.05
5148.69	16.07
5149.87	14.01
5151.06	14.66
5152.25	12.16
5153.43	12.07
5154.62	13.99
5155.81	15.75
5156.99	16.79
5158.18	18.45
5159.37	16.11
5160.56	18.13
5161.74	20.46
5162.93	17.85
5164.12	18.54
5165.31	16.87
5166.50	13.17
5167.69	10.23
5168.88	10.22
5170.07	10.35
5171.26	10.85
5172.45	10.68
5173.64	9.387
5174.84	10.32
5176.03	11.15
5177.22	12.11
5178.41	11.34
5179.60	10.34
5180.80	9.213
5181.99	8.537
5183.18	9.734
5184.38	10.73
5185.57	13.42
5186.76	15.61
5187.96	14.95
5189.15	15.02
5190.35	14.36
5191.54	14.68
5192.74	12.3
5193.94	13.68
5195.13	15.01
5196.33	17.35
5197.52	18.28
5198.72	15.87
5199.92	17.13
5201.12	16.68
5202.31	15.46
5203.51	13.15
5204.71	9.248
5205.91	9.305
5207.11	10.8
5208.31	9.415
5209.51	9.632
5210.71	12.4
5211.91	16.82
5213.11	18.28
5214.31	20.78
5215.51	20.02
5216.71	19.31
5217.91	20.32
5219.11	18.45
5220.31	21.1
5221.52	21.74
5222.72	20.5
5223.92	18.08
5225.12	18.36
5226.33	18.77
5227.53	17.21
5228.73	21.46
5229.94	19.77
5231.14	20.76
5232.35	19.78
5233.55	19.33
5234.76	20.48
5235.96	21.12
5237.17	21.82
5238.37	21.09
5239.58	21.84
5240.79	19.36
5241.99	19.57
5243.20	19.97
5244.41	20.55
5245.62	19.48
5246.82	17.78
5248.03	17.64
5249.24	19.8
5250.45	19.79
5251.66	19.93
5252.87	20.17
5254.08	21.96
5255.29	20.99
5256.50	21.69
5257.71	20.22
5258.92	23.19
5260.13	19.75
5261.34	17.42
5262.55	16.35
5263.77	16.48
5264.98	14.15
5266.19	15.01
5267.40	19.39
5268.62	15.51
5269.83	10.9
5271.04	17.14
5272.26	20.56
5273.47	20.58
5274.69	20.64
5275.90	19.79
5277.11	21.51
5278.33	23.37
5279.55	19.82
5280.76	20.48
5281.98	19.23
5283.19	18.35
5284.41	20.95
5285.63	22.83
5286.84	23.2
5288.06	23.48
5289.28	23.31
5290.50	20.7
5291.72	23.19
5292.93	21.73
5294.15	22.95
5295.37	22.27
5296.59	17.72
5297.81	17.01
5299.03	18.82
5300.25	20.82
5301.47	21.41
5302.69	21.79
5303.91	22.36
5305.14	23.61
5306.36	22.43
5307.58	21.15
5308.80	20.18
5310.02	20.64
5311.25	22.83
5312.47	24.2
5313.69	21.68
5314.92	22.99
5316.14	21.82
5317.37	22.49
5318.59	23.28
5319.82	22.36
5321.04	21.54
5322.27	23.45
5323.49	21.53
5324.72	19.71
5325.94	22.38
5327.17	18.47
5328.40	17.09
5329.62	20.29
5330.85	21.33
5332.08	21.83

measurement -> 0.06 mag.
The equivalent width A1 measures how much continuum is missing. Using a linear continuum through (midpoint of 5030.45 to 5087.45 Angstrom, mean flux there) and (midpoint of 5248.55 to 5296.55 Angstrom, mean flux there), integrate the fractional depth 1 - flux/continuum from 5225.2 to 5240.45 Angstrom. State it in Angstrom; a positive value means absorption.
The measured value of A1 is -1.0 Angstrom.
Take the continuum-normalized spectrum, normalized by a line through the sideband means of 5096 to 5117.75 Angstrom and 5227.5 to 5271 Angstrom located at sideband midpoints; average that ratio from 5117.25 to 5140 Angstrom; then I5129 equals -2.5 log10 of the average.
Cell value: 0.05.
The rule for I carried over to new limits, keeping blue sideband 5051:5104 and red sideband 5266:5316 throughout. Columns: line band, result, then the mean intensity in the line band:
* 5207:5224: 0.08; 17.3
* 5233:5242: -0.08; 20.7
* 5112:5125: 0.01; 15.8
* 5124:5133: 0.18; 13.7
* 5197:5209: 0.33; 13.5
